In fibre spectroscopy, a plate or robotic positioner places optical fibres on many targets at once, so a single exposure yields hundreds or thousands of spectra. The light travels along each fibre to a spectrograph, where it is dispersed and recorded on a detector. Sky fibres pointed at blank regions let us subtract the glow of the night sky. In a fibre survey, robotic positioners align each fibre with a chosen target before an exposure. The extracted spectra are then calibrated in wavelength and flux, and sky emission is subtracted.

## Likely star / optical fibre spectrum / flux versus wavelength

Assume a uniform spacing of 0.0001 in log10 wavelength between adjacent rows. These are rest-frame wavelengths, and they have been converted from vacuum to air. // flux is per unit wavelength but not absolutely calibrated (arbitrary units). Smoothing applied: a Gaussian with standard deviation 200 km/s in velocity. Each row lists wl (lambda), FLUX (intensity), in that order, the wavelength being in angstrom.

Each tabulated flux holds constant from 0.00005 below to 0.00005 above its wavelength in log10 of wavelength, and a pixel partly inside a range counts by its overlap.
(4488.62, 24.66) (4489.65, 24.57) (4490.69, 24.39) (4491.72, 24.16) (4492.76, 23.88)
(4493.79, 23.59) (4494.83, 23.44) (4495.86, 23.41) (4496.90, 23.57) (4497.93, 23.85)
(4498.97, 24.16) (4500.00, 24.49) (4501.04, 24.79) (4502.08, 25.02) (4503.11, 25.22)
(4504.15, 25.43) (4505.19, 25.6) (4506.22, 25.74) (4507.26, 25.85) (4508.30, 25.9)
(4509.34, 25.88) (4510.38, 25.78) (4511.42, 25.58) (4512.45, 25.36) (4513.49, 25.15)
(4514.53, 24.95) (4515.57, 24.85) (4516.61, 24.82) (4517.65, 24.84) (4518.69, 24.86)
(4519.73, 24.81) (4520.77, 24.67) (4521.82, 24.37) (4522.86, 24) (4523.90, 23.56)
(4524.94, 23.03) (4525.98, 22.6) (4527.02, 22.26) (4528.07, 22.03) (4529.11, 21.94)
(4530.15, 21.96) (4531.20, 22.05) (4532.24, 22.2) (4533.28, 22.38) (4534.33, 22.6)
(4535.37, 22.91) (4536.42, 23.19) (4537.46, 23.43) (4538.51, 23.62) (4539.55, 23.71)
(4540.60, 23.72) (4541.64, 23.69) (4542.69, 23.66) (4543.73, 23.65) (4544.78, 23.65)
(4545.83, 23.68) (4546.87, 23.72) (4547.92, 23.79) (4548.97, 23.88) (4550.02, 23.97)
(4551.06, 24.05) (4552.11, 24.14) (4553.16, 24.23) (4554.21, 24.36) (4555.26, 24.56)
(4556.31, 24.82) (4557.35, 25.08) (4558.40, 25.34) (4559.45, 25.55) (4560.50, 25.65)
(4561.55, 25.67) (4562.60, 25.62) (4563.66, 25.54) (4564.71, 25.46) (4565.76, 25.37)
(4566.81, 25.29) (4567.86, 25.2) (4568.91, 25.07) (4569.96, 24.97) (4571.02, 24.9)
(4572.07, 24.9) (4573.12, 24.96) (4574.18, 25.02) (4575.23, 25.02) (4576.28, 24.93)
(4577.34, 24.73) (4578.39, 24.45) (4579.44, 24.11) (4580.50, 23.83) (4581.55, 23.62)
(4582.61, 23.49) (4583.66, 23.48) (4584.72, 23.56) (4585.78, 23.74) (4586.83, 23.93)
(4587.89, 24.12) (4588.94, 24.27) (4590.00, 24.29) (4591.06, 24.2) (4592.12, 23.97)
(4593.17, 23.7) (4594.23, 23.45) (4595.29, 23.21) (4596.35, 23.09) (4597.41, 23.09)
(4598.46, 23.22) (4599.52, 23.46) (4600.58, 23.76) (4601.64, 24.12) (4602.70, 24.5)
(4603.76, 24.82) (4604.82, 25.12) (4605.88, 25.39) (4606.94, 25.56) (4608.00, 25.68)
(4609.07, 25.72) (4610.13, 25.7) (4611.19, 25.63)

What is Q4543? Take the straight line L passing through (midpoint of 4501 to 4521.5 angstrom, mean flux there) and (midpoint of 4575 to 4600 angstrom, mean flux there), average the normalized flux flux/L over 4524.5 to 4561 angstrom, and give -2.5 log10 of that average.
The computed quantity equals 0.05 mag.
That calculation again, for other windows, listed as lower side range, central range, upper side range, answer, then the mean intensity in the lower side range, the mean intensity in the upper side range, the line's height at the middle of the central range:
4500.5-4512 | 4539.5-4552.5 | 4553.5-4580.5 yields 0.062 mag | 25.5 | 25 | 25.2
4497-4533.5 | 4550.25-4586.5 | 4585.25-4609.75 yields -0.022 mag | 24.3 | 24.2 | 24.2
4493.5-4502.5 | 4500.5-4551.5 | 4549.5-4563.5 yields 0.017 mag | 24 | 24.9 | 24.4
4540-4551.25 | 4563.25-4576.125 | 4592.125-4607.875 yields -0.055 mag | 23.8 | 24.1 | 23.9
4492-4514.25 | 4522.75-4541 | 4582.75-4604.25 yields 0.078 mag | 24.8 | 23.8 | 24.5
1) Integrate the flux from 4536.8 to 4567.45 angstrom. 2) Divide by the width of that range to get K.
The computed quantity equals 24.4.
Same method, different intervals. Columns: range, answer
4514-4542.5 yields 23.4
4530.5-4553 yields 23.4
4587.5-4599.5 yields 23.7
